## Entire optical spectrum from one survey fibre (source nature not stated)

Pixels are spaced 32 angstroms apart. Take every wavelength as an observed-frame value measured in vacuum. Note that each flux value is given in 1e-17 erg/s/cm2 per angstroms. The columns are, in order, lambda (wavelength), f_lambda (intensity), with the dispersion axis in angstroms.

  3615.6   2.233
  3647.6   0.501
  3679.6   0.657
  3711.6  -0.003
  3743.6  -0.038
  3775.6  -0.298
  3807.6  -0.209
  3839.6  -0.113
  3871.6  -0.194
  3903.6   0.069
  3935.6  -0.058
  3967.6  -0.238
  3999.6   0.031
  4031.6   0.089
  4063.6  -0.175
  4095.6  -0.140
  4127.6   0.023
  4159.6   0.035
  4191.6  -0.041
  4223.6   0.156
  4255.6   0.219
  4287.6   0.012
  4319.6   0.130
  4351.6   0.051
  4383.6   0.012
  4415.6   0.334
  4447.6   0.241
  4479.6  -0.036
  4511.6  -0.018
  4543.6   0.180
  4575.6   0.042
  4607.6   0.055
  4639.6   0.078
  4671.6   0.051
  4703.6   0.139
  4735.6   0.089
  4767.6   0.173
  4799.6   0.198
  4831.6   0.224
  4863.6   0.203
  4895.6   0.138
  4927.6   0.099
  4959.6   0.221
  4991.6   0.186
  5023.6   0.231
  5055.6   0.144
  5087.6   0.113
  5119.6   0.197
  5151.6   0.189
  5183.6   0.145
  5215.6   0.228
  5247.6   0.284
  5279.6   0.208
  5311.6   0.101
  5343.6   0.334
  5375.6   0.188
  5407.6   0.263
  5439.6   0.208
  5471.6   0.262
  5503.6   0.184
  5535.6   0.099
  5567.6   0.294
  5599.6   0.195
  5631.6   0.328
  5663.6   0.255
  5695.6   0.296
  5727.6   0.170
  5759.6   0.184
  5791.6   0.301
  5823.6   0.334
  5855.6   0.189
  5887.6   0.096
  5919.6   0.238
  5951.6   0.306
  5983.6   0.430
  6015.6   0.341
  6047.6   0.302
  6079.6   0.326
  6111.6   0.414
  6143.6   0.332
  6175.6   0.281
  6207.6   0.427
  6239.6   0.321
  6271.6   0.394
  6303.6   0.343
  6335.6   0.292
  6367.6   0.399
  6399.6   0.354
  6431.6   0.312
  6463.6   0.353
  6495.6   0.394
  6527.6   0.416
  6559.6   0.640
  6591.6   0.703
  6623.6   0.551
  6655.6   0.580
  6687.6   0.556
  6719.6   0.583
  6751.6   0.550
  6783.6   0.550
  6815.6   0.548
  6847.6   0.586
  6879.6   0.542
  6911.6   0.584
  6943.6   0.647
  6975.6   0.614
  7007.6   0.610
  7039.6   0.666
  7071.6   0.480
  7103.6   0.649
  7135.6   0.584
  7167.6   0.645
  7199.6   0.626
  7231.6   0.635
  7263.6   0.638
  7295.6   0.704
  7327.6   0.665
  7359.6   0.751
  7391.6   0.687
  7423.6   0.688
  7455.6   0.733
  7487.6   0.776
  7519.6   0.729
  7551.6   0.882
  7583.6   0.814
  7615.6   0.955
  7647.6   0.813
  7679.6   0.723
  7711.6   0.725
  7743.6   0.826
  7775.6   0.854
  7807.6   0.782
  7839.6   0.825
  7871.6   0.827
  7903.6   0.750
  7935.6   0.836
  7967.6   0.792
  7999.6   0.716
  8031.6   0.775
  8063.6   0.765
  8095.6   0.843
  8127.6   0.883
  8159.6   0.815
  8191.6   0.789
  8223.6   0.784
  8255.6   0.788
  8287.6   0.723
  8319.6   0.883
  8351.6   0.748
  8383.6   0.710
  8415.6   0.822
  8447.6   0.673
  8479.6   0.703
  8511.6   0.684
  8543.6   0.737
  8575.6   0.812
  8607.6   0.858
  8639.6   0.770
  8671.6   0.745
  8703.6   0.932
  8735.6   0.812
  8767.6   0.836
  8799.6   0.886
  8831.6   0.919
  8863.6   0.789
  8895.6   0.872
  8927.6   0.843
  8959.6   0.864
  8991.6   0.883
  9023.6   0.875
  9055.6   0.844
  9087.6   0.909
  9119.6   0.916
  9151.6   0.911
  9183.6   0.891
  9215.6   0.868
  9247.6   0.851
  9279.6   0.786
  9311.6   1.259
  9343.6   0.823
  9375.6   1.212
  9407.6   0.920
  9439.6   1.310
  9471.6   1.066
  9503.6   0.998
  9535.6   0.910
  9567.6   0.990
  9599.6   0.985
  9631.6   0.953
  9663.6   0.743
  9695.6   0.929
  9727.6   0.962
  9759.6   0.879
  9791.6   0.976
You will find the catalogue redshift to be 0.642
